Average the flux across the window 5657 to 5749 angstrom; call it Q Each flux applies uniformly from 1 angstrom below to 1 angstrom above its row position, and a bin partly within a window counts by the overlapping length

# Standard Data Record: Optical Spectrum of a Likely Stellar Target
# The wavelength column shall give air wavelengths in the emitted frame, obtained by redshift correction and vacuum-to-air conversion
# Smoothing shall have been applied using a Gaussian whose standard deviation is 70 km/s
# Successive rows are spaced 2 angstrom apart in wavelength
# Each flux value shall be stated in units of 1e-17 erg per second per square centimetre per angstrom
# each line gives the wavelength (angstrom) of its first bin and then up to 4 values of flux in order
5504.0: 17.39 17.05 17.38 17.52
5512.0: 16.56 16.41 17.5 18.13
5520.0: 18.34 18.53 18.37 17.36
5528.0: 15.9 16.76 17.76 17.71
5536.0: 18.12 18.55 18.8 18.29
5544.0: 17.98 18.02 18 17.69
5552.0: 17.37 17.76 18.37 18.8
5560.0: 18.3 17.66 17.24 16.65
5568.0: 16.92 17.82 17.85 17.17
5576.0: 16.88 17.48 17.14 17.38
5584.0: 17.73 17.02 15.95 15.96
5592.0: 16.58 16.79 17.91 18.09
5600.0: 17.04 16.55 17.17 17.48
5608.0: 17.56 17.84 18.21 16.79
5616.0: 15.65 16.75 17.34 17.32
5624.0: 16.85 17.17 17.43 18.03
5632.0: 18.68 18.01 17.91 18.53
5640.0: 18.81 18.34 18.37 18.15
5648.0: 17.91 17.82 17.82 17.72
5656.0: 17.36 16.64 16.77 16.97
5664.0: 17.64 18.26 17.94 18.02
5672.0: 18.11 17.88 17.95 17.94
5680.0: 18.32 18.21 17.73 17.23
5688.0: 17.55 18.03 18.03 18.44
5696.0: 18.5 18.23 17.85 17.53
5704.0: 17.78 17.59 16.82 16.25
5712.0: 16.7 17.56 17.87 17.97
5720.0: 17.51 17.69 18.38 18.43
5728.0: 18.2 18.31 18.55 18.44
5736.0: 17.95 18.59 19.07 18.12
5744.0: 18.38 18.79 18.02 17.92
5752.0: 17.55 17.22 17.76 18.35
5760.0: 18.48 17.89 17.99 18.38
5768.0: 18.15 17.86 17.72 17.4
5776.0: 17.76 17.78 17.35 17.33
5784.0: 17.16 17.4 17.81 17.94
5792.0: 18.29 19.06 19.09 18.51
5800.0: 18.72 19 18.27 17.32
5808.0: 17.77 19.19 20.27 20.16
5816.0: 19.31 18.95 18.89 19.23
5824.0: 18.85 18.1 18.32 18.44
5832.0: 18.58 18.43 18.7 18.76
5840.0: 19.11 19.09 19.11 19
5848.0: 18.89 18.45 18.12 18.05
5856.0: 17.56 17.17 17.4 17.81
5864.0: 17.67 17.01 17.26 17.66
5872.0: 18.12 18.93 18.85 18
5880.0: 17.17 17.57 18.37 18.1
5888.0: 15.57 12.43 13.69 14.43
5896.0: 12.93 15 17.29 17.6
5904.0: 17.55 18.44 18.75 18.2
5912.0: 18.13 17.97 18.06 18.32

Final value 17.9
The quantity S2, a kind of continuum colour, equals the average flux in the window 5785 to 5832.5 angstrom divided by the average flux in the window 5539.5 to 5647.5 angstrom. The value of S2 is 1.06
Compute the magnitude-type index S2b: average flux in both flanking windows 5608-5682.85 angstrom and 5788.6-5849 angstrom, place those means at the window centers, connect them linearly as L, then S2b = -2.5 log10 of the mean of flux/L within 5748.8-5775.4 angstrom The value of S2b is 0.03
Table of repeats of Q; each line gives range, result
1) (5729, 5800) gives 18.1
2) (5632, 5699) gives 17.9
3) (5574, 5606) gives 17.1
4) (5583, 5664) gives 17.4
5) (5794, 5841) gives 18.8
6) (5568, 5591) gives 17.1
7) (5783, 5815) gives 18.5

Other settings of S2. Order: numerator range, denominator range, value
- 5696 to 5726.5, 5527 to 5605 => 1.01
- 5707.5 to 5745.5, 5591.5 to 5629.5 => 1.04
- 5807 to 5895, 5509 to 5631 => 1.03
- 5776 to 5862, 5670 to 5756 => 1.03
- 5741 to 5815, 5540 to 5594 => 1.04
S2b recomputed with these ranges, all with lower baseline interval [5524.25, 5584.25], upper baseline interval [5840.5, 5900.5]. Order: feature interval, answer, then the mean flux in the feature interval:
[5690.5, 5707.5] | -0.030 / 18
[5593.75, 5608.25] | 0.016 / 17.3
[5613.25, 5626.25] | 0.047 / 16.8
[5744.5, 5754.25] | -0.035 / 18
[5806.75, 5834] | -0.095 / 18.9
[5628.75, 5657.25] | -0.033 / 18.1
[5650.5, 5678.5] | -0.008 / 17.6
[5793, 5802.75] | -0.092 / 18.9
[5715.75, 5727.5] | -0.034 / 18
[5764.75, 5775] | -0.033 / 17.9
